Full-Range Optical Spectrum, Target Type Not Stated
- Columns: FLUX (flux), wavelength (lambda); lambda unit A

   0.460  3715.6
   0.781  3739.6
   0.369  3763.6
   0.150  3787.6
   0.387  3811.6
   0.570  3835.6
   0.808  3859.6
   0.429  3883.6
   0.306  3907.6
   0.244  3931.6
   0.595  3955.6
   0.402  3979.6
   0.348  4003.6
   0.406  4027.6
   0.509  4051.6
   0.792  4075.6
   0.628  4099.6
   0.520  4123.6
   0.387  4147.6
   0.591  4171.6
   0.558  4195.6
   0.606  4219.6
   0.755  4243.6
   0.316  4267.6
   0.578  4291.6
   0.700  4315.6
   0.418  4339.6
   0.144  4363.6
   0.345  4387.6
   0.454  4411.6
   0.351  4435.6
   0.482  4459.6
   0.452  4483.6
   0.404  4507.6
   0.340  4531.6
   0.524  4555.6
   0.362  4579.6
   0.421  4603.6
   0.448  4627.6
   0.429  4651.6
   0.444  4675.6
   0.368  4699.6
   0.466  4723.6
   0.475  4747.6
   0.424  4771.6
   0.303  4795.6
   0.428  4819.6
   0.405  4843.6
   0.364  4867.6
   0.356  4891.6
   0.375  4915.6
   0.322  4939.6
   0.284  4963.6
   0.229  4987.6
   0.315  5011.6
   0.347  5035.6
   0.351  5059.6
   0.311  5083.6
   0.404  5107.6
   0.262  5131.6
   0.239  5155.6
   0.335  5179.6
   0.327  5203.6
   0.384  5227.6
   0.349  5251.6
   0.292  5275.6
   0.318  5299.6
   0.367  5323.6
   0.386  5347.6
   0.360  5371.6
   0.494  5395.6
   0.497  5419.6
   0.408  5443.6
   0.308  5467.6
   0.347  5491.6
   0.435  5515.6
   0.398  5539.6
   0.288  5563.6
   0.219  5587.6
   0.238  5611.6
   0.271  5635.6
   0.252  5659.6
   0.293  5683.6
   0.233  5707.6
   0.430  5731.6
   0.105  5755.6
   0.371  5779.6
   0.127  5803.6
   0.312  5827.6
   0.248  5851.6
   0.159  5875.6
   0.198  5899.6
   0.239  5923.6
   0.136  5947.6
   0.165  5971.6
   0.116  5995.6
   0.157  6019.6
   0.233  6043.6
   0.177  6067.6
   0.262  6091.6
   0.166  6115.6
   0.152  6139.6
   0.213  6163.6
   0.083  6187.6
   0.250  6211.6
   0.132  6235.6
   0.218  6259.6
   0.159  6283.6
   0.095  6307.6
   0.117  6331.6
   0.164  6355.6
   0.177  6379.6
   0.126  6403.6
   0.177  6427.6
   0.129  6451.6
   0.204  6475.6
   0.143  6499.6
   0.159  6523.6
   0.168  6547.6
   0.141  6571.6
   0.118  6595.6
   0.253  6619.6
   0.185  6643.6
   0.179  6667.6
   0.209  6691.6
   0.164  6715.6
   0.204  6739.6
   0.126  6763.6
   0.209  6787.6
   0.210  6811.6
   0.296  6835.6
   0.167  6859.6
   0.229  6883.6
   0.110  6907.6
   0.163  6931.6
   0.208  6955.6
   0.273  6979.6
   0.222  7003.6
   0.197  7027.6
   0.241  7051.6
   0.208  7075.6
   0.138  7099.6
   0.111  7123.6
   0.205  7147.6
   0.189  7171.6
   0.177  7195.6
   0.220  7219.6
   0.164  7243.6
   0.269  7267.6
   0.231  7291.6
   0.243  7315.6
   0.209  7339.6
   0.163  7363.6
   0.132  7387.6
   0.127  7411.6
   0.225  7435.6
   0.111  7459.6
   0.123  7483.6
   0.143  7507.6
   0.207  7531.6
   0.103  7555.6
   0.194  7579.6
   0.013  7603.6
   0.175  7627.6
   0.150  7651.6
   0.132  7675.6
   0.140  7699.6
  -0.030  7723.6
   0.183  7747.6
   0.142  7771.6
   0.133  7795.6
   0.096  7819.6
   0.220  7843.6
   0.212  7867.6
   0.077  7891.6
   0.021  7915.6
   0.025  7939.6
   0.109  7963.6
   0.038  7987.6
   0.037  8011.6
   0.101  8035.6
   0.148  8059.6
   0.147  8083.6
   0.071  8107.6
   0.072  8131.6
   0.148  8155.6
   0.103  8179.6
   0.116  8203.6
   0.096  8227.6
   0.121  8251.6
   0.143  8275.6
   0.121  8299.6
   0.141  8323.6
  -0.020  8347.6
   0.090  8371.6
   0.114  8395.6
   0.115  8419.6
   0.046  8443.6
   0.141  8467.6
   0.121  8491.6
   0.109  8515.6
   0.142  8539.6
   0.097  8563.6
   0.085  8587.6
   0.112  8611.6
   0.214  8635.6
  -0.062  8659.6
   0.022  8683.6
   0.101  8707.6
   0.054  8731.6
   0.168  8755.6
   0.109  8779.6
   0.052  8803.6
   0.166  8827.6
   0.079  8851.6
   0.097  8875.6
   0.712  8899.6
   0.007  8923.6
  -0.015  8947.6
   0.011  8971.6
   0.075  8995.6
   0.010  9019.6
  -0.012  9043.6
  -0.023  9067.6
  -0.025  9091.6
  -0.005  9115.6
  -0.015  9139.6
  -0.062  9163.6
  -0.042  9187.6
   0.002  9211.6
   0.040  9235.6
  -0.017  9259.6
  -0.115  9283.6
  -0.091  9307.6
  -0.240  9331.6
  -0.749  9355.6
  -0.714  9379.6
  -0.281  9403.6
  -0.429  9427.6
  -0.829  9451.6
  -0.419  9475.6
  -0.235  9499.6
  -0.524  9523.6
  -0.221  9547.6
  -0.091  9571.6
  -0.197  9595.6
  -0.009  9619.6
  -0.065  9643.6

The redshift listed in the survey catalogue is 1.39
